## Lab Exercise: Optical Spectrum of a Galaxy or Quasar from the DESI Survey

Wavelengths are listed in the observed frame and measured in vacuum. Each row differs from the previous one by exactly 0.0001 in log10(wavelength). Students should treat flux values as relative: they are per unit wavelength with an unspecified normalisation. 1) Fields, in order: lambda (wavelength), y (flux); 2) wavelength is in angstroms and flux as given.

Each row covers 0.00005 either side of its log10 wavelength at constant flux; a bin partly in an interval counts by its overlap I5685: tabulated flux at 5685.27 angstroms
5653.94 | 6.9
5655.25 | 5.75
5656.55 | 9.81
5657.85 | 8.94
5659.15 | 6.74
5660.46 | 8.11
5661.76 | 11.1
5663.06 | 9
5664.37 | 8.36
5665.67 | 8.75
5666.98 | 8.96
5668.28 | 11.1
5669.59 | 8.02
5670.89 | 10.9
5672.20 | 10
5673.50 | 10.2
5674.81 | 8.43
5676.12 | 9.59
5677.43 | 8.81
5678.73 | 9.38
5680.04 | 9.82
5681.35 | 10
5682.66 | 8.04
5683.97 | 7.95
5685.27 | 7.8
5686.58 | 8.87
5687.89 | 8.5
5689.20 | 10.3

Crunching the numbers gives 7.8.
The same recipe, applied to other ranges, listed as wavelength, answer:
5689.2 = 10.3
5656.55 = 9.81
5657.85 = 8.94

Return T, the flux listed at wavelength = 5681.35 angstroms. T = 10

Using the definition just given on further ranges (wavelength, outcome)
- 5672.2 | 10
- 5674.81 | 8.43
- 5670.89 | 10.9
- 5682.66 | 8.04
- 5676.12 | 9.59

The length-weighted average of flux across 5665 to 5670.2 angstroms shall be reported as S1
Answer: 9.21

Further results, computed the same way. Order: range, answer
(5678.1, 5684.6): 9.03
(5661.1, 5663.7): 10.1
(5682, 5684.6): 7.99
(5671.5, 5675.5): 9.55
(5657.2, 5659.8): 7.85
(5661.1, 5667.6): 9.23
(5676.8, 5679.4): 9.12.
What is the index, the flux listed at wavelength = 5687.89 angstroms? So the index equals 8.5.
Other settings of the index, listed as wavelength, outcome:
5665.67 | 8.75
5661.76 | 11.1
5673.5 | 10.2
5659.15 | 6.74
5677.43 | 8.81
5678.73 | 9.38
